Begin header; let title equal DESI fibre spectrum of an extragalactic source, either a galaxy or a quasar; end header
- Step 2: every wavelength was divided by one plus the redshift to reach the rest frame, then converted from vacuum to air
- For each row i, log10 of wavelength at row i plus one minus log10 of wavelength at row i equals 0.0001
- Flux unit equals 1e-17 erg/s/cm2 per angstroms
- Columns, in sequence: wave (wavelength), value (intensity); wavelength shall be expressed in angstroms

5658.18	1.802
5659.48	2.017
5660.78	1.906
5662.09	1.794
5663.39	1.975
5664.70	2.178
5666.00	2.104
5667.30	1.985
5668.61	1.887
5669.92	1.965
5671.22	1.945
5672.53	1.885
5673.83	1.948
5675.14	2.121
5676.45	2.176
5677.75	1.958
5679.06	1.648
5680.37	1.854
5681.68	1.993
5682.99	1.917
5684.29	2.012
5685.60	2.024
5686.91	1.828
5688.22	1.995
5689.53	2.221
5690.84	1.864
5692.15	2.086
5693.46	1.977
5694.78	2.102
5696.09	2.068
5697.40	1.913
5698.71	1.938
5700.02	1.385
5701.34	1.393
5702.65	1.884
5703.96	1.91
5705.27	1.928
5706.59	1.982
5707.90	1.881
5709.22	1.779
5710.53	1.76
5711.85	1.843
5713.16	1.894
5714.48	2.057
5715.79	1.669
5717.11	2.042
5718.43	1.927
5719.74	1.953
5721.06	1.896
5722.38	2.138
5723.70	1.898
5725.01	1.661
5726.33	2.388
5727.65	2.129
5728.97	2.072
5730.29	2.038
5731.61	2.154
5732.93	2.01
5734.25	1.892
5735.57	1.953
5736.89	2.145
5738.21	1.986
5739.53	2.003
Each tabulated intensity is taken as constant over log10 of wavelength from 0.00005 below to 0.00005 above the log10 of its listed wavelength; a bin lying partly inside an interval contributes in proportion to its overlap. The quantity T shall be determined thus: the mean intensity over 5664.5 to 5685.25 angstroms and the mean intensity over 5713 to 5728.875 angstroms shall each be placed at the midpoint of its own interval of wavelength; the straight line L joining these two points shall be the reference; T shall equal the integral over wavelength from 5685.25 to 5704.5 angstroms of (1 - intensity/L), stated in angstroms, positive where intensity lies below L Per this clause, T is 0.7 angstroms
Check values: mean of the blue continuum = 1.97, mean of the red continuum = 1.98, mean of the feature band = 1.9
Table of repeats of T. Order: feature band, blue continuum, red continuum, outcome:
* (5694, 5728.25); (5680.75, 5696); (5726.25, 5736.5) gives 2.25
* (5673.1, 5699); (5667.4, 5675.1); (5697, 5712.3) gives -1.44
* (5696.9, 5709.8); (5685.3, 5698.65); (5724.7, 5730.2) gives 1.47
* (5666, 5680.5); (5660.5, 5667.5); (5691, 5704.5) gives 0.05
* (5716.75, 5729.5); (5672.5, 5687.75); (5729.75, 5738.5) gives 0.02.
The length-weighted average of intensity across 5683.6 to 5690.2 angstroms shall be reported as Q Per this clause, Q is 2.02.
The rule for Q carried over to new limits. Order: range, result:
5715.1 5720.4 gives 1.9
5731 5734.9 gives 2.02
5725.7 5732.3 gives 2.15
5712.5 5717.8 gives 1.92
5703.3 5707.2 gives 1.94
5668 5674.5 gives 1.93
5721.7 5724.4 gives 2.01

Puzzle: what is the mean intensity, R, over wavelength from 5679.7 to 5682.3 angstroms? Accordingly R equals 1.92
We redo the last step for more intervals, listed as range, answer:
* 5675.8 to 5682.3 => 1.93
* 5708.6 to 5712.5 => 1.79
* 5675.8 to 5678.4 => 2.07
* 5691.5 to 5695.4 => 2.05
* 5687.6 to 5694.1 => 2.03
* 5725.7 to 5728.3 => 2.26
